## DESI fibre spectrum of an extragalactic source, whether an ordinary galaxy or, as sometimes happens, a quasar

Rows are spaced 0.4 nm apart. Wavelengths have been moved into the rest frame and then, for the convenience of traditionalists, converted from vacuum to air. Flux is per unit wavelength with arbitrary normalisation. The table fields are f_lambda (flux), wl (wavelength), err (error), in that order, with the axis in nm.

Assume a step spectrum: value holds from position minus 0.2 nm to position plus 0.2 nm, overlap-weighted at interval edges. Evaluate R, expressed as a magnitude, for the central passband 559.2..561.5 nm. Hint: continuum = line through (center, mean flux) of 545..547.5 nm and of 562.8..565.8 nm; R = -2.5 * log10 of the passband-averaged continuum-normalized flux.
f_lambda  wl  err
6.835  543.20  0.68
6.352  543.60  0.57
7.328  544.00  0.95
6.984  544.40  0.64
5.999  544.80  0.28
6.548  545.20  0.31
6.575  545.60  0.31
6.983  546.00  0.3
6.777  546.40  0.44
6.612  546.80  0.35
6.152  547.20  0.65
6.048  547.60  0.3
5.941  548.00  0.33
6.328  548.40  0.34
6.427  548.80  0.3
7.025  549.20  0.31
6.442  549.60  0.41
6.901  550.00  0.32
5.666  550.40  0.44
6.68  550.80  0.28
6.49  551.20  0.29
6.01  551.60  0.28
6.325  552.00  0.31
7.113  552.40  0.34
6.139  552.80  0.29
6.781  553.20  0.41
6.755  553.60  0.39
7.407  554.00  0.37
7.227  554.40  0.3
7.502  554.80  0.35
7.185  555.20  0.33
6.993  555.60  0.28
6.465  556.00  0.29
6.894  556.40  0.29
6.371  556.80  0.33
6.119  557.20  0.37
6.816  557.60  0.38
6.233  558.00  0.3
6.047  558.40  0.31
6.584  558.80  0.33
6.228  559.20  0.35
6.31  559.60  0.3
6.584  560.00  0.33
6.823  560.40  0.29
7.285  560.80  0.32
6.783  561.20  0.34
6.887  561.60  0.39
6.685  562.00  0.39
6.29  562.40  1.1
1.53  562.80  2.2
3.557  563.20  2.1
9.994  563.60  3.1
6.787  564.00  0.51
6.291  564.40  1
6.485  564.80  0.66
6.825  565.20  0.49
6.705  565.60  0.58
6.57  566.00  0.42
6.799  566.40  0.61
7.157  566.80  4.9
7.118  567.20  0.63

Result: -0.06 mag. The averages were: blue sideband 6.59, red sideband 6.32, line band 6.72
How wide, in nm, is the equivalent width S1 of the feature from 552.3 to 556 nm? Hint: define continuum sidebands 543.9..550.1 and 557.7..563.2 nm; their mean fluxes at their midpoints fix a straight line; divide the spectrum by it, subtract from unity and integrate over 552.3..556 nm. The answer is -0.40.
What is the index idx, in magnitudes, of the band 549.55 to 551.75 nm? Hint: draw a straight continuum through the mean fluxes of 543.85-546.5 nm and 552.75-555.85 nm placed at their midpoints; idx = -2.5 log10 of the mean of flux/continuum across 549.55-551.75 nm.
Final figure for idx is 0.09 mag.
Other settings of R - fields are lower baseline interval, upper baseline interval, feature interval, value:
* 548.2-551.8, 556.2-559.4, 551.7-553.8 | -0.027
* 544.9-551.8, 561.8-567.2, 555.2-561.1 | -0.036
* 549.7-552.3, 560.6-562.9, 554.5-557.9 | -0.091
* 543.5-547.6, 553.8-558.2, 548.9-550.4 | 0.014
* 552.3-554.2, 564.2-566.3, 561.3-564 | 0.122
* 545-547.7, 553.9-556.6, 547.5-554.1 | 0.053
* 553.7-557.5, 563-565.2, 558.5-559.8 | 0.073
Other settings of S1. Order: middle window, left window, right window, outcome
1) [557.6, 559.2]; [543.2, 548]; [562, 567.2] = 0.01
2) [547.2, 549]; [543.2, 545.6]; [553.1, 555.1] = 0.17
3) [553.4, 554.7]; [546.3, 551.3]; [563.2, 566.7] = -0.12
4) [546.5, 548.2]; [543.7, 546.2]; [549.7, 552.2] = 0.09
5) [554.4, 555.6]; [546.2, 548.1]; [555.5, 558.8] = -0.15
